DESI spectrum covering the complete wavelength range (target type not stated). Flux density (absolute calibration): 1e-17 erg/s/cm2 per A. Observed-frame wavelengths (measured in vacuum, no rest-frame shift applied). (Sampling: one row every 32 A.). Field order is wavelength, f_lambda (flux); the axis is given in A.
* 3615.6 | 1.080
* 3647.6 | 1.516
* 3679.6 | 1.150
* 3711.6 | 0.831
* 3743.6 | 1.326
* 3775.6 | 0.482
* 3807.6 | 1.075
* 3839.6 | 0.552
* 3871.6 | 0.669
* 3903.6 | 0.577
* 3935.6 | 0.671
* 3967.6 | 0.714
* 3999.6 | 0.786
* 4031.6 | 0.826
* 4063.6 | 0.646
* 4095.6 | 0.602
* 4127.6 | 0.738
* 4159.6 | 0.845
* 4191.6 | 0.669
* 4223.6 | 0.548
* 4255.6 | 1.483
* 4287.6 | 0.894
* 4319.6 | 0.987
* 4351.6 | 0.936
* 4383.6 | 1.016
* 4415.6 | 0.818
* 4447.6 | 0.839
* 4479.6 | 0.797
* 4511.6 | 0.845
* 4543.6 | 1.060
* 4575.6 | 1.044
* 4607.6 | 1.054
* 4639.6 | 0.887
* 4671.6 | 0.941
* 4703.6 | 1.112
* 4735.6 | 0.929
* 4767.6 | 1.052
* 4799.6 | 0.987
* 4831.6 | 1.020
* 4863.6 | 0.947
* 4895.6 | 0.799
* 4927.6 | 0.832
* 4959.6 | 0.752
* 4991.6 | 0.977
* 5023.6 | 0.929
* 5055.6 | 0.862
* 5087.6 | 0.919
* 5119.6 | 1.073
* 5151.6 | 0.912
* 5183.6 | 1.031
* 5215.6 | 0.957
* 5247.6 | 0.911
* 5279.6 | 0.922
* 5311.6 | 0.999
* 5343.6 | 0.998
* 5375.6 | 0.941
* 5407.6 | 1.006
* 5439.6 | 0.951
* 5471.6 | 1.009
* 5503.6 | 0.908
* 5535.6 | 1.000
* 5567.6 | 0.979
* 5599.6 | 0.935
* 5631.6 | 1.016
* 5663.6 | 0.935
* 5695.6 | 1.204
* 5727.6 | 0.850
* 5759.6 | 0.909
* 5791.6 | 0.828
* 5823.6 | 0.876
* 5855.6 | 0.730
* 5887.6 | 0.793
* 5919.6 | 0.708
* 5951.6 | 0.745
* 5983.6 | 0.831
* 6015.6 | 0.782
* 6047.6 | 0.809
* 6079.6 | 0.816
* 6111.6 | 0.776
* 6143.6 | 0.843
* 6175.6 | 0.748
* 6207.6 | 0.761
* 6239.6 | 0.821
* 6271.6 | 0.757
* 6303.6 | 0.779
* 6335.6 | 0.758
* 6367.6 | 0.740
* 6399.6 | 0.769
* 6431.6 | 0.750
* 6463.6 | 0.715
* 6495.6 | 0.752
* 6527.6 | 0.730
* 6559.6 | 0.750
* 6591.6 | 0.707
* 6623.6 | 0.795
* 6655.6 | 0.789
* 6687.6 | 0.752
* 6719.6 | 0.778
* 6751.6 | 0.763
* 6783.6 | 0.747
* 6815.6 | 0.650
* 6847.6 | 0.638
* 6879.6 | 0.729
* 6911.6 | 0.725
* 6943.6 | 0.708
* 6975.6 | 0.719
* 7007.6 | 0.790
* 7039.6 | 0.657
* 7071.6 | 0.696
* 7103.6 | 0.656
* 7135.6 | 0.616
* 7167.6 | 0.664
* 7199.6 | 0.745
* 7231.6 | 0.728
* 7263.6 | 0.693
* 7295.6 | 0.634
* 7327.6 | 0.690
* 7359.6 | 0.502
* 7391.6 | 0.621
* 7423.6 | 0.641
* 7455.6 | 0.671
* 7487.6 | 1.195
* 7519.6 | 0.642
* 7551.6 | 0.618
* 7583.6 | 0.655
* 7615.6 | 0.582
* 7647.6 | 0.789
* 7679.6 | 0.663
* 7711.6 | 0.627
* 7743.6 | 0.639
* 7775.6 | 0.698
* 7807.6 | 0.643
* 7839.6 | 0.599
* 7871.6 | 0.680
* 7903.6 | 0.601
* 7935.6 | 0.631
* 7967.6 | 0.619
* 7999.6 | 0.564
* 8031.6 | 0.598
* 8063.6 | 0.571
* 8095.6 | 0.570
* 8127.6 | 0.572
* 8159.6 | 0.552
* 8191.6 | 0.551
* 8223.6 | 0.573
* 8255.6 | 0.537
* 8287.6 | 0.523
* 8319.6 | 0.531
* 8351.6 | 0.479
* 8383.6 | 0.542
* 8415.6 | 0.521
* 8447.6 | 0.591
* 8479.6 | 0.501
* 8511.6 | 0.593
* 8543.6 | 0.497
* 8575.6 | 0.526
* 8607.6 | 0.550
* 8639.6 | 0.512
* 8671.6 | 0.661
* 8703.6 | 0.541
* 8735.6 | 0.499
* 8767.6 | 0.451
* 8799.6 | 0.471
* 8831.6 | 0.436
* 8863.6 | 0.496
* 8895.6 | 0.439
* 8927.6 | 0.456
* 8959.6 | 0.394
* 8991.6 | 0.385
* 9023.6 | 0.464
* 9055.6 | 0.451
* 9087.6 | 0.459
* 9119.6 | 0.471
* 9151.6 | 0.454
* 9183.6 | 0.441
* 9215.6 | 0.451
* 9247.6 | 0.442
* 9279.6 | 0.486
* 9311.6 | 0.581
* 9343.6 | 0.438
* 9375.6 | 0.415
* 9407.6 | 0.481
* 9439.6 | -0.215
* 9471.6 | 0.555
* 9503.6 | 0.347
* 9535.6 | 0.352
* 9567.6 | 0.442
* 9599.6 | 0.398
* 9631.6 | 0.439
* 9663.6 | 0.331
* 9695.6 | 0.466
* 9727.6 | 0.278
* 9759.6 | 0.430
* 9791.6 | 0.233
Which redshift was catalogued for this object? 0.138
